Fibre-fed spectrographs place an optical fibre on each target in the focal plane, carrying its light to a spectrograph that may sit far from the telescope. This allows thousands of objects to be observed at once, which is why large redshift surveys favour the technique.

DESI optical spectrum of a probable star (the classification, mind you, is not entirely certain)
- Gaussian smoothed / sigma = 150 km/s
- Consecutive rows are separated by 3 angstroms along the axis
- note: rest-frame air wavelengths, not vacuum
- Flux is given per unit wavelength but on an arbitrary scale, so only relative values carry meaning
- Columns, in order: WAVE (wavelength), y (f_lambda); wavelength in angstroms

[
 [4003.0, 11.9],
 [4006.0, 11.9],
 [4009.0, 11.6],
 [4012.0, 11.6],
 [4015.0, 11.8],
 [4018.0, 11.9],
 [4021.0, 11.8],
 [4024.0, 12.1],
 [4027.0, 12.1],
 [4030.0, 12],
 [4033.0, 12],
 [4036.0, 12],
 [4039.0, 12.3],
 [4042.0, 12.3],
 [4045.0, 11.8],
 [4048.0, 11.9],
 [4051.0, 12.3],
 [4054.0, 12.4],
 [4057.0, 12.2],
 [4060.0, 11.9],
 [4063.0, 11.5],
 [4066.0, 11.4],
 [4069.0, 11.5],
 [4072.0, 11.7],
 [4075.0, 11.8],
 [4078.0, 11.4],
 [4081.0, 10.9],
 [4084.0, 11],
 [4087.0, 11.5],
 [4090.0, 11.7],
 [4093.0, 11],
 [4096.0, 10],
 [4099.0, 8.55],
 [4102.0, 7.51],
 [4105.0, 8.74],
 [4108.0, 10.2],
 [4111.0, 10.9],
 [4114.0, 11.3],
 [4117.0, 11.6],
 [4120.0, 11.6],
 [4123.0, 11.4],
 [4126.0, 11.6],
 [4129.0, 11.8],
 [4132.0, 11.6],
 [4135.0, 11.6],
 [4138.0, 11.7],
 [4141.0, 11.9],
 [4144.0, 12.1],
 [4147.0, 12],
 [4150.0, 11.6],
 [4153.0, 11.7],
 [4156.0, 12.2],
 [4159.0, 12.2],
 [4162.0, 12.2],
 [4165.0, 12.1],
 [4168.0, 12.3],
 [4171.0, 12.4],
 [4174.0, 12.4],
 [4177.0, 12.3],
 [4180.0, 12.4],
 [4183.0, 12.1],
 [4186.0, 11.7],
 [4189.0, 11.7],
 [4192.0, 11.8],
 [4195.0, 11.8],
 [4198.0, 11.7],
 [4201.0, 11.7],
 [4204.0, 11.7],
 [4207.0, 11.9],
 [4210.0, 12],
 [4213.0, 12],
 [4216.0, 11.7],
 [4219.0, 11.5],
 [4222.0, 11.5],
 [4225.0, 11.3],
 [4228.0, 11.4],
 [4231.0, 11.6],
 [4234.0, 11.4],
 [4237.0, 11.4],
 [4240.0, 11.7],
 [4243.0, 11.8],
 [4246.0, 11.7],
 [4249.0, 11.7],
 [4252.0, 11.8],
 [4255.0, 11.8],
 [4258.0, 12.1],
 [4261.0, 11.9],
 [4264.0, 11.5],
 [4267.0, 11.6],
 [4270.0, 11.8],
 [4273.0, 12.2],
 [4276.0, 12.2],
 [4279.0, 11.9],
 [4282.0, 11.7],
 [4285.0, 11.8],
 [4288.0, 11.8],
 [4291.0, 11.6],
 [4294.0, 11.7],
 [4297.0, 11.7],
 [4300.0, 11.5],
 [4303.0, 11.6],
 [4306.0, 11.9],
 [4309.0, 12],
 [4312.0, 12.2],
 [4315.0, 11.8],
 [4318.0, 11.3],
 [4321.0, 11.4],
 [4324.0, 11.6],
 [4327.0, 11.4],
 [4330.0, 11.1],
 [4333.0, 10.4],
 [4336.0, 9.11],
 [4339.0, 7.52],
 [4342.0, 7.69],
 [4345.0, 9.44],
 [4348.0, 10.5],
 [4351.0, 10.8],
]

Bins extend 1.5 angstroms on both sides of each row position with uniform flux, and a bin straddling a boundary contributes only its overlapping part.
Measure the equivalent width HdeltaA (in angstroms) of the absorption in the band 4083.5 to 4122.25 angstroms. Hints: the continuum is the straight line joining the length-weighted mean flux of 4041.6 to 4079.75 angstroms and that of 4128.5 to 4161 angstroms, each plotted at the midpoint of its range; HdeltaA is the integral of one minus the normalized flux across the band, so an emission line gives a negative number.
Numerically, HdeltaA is 4.6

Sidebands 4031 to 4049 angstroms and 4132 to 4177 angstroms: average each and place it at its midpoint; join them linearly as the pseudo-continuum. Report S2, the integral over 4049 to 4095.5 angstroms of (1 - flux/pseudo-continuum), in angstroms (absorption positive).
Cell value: 1.8 angstroms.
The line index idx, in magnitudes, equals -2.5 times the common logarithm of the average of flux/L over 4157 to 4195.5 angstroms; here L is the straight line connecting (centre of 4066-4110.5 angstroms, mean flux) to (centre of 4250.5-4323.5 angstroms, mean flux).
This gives -0.09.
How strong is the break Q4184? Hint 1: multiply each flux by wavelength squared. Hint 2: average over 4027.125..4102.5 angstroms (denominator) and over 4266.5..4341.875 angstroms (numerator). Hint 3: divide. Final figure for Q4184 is 1.11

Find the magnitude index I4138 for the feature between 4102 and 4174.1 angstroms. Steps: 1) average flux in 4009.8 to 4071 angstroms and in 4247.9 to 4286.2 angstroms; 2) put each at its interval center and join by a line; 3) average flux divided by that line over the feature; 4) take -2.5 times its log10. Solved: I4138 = 0.03 mag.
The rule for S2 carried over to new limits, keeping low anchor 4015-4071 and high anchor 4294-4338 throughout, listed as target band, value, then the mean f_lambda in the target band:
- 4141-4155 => -0.2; 11.9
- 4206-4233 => -0.2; 11.6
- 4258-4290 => -1.2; 11.8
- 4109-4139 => 0.7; 11.5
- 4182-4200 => -0.3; 11.8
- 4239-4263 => -0.7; 11.8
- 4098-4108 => 2.8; 8.54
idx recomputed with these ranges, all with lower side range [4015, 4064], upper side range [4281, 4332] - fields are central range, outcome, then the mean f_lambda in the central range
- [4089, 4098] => 0.12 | 10.7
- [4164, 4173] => -0.04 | 12.3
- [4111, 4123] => 0.05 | 11.4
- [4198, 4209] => 0.00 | 11.8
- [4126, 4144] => 0.01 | 11.7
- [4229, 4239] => 0.03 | 11.5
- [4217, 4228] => 0.03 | 11.4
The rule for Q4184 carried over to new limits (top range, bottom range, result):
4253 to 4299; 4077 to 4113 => 1.25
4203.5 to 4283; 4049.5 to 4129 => 1.14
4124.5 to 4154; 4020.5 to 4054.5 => 1.02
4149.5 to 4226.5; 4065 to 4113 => 1.18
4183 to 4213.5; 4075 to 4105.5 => 1.20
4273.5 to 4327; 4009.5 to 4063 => 1.11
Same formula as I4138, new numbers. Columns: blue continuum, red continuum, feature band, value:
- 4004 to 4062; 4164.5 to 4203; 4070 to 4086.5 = 0.06 mag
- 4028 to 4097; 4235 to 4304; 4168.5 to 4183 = -0.06 mag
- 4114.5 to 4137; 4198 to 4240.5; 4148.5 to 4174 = -0.05 mag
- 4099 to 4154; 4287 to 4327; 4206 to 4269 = -0.02 mag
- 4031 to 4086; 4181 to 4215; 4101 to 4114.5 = 0.21 mag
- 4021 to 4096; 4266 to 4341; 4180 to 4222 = -0.03 mag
